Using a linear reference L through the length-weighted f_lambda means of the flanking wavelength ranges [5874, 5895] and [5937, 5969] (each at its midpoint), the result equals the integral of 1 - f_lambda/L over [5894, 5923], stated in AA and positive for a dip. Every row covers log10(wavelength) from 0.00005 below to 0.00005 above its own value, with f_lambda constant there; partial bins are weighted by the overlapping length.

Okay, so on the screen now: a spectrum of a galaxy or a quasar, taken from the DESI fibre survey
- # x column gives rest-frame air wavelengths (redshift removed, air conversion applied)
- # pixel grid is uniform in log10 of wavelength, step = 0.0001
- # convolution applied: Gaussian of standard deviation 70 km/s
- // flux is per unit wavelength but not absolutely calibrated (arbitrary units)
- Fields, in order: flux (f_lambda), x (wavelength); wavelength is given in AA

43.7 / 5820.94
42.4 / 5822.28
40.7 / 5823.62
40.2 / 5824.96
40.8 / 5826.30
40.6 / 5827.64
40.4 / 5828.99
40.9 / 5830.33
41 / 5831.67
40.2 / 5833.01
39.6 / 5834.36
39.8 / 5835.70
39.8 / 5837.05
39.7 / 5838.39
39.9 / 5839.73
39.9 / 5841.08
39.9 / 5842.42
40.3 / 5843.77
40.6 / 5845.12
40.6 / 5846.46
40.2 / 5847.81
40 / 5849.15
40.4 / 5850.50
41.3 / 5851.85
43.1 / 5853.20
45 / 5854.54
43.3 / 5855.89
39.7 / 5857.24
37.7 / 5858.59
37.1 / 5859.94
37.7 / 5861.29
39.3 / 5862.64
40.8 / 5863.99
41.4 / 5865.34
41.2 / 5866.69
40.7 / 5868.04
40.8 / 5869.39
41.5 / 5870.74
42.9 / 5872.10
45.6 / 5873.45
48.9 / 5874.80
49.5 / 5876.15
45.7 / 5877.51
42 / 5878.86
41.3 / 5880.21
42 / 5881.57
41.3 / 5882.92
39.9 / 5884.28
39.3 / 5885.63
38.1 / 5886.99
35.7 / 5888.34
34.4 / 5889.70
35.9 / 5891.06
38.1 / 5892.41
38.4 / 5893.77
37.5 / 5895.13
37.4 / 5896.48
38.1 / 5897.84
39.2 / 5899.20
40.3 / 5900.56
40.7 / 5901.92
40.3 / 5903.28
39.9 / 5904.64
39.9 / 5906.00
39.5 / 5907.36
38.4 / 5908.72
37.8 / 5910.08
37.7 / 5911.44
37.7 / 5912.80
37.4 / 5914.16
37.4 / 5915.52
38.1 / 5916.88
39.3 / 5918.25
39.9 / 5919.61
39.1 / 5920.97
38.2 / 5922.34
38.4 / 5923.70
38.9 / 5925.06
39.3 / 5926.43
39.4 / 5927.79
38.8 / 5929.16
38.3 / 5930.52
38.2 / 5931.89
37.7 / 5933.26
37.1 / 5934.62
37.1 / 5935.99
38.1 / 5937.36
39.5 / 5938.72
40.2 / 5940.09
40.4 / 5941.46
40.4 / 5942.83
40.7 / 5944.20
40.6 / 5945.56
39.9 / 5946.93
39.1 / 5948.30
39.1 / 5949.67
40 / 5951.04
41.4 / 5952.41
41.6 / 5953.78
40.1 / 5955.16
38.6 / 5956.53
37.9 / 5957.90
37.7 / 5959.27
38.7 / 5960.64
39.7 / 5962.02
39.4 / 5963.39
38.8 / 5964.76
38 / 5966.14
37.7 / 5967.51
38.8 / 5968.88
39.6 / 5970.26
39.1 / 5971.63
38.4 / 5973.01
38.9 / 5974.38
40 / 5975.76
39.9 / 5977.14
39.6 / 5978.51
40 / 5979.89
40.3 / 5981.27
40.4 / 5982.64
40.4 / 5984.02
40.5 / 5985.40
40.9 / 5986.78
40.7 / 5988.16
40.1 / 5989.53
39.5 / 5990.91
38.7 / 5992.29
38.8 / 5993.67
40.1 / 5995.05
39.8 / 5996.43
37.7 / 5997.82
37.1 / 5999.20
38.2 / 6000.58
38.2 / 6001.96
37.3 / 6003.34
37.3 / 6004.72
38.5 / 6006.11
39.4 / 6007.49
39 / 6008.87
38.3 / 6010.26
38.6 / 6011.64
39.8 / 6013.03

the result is 1.1 AA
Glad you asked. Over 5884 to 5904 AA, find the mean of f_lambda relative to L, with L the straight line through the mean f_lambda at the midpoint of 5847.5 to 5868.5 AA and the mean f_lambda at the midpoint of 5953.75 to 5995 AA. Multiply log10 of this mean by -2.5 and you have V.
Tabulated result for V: 0.06 mag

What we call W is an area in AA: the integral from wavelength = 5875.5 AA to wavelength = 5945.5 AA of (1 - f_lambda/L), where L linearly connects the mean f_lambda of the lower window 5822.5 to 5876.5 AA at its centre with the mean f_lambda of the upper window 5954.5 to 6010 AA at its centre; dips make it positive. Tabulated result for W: 1.7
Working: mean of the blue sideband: 41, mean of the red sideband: 39.1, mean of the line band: 39.2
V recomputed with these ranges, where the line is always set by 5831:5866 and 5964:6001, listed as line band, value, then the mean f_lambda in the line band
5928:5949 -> 0.016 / 39.1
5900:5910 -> 0.005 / 39.7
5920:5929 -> 0.024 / 38.9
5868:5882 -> -0.097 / 43.9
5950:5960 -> -0.001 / 39.6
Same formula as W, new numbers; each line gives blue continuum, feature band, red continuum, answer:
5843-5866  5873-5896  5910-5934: -0.7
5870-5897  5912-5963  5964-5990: 1.4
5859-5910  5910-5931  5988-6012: 0.7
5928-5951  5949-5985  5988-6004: -0.4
